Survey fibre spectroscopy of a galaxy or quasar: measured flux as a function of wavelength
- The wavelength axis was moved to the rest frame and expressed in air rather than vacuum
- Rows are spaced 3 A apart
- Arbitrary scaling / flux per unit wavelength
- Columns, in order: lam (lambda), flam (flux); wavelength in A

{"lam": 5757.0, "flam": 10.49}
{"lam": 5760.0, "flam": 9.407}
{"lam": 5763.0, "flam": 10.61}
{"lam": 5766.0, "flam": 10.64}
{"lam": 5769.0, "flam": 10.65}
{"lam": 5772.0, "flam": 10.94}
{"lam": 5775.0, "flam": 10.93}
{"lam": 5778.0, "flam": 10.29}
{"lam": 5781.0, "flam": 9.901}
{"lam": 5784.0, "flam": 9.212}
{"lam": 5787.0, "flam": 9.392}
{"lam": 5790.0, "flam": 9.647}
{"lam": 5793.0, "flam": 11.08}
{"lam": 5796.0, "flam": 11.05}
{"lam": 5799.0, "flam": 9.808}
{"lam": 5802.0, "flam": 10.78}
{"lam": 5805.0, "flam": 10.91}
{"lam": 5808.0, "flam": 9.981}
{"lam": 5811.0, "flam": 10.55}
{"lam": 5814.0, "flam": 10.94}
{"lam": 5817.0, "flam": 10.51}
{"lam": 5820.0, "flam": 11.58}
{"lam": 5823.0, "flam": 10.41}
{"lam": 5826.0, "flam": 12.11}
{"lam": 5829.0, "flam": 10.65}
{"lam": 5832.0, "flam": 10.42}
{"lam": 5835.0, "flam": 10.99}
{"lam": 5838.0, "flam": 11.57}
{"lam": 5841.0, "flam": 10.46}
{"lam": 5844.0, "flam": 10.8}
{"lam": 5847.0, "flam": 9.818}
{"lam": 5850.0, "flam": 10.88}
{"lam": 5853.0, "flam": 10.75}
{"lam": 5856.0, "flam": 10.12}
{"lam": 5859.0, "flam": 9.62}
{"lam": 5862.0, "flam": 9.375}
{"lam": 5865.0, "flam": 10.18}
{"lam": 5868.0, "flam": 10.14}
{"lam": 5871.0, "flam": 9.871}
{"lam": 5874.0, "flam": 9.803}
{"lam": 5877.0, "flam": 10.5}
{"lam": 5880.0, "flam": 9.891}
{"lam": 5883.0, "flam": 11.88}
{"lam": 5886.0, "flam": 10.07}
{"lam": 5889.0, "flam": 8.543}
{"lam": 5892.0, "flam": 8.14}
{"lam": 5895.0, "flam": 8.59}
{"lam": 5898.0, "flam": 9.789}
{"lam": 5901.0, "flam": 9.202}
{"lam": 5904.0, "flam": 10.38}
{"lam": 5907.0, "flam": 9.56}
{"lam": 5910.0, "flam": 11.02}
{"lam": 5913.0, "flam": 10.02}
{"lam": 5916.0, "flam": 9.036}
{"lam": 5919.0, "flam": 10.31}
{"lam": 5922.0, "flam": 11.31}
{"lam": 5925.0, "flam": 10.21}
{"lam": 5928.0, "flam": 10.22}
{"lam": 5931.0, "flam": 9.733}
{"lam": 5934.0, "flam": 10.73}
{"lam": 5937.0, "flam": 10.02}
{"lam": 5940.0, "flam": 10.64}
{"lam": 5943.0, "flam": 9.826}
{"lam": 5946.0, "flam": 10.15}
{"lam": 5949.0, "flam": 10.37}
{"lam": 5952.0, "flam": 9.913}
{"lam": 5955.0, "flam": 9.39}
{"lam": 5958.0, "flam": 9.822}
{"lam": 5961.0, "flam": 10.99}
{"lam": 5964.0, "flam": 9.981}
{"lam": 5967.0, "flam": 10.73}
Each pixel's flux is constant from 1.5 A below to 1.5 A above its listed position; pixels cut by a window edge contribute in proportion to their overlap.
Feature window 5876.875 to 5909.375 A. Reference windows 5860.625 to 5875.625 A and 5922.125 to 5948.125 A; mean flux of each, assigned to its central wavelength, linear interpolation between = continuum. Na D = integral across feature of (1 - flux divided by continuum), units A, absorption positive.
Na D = 1.1 A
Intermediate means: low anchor 9.88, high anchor 10.3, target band 9.69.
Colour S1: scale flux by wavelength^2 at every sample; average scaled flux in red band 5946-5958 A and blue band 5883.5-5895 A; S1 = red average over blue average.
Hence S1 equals 1.1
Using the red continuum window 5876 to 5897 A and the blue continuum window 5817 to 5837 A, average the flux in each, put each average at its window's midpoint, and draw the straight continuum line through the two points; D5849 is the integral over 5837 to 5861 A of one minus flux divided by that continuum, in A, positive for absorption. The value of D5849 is 0.1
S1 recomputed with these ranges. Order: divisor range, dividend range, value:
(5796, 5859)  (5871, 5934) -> 0.95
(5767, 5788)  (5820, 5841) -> 1.10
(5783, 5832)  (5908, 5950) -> 1.01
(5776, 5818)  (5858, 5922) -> 0.99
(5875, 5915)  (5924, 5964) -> 1.05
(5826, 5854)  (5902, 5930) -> 0.97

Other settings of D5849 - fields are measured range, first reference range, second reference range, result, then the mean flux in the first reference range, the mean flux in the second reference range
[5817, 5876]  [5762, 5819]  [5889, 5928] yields -2.3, 10.4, 9.77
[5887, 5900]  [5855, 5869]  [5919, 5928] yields 1.8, 9.87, 10.6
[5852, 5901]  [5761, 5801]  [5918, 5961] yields 2.2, 10.3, 10.2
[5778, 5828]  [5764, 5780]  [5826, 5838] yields 1.6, 10.7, 11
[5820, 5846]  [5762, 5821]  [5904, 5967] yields -1.4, 10.5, 10.2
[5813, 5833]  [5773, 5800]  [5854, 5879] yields -1.8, 10.2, 9.97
